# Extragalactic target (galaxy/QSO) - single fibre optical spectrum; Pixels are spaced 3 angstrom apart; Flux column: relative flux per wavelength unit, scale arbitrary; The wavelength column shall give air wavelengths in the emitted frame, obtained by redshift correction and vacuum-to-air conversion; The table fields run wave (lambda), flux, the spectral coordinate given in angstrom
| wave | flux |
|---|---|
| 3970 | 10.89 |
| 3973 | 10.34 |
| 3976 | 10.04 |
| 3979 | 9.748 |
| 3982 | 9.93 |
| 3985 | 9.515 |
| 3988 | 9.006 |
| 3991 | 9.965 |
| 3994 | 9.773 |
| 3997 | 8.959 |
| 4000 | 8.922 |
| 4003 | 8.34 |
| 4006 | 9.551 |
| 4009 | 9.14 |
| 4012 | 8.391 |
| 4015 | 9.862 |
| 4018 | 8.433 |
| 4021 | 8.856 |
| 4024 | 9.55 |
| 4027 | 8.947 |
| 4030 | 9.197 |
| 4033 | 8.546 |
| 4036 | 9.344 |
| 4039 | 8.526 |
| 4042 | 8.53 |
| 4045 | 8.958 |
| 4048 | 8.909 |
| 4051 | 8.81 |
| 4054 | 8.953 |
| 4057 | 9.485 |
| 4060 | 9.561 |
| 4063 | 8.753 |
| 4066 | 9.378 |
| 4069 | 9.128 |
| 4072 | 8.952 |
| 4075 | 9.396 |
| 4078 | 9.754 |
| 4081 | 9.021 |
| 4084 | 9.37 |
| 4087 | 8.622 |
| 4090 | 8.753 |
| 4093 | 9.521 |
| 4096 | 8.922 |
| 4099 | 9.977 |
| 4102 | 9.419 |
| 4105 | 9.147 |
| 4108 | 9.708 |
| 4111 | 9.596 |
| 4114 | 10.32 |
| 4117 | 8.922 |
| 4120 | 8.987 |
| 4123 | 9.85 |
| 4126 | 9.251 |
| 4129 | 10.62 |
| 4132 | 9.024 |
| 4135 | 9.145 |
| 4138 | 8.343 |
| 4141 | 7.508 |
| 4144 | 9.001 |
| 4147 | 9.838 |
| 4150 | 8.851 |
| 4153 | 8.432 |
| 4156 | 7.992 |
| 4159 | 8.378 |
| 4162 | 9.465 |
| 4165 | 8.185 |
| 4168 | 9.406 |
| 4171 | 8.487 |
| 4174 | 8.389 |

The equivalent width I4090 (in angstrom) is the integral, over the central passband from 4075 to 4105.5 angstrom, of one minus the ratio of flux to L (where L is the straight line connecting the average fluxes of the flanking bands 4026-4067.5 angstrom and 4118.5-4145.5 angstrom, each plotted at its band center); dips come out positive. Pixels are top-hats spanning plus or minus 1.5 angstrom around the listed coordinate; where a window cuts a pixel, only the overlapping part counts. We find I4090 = -0.8 angstrom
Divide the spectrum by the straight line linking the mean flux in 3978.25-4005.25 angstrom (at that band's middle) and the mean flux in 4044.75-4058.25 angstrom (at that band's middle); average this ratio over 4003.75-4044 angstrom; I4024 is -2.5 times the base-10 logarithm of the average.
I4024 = 0.02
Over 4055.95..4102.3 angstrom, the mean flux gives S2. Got 9.24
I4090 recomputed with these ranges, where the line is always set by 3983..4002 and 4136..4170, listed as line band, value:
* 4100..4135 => -2.8 angstrom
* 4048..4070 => -0.2 angstrom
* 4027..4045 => 0.6 angstrom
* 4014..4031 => 0.2 angstrom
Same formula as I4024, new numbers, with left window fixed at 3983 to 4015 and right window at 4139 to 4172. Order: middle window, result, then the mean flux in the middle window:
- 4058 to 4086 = -0.035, 9.25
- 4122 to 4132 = -0.117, 9.78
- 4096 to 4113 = -0.081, 9.53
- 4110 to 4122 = -0.078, 9.47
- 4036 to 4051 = 0.031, 8.8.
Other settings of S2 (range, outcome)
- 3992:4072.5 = 9.03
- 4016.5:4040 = 8.93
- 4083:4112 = 9.3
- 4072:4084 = 9.33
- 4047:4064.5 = 9.08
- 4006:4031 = 9.07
